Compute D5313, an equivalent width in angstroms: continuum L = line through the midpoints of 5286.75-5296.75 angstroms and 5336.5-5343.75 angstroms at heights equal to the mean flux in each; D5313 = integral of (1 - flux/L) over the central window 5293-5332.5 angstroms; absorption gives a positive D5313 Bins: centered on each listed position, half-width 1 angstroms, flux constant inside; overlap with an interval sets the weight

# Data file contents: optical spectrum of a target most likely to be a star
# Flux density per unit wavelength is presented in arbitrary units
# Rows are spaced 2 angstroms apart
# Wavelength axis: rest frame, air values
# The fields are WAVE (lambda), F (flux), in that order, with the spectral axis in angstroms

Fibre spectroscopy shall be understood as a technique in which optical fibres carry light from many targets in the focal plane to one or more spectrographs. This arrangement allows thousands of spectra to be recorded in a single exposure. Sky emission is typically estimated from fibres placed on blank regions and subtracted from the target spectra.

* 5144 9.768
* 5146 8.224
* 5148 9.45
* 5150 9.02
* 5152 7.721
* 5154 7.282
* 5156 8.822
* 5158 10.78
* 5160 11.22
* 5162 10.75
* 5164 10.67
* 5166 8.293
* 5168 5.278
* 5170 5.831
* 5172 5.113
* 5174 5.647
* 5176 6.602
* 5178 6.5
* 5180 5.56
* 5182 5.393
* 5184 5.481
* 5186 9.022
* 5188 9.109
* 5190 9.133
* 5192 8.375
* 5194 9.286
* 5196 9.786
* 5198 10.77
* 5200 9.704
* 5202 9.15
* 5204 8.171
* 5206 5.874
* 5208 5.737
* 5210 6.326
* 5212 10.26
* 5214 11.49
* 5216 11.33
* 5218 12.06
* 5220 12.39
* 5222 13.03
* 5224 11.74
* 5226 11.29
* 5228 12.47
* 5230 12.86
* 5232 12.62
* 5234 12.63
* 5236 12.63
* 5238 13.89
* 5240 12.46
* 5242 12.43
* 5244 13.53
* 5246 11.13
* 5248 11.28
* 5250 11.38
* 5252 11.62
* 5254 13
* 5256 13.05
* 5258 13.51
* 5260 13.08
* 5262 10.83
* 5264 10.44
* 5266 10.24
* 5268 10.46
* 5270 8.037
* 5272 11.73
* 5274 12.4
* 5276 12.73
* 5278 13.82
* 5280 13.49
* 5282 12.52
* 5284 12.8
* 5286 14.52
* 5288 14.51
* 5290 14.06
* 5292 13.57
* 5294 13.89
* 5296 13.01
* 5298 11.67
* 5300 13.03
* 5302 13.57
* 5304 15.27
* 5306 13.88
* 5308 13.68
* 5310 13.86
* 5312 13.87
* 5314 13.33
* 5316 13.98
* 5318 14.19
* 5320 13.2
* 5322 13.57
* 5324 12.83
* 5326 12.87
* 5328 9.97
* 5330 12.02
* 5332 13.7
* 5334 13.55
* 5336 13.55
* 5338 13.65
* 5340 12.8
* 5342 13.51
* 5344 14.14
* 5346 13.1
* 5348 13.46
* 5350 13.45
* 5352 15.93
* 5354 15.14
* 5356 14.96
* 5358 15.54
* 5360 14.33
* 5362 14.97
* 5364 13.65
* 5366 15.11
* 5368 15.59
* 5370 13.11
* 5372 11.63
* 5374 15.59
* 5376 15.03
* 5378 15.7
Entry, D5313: 1.2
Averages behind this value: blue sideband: 13.8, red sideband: 13.4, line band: 13.3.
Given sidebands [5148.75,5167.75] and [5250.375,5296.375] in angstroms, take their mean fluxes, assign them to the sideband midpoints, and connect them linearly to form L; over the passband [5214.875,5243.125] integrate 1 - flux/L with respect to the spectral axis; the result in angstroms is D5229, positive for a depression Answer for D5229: -3.0 angstroms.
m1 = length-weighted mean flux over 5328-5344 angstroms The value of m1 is 13.1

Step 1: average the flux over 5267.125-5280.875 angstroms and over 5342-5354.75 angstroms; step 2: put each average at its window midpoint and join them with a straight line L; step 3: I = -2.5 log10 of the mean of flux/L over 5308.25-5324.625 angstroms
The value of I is -0.040 mag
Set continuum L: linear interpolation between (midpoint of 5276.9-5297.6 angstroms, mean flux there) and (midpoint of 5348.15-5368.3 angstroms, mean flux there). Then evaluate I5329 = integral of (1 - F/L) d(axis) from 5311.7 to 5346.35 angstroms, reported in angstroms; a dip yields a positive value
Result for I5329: 2.6 angstroms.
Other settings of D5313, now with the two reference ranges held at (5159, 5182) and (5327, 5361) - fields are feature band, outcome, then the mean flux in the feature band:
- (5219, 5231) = -3.83 angstroms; 12.3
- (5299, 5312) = -1.69 angstroms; 13.9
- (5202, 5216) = 0.73 angstroms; 8.3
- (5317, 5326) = -0.36 angstroms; 13.4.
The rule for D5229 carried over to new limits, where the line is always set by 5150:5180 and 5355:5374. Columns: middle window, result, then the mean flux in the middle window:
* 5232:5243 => -2.8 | 12.8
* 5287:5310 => -2.7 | 13.7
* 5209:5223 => -2.1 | 11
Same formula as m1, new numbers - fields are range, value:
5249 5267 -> 11.9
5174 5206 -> 7.99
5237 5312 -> 12.7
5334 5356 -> 13.9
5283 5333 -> 13.4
